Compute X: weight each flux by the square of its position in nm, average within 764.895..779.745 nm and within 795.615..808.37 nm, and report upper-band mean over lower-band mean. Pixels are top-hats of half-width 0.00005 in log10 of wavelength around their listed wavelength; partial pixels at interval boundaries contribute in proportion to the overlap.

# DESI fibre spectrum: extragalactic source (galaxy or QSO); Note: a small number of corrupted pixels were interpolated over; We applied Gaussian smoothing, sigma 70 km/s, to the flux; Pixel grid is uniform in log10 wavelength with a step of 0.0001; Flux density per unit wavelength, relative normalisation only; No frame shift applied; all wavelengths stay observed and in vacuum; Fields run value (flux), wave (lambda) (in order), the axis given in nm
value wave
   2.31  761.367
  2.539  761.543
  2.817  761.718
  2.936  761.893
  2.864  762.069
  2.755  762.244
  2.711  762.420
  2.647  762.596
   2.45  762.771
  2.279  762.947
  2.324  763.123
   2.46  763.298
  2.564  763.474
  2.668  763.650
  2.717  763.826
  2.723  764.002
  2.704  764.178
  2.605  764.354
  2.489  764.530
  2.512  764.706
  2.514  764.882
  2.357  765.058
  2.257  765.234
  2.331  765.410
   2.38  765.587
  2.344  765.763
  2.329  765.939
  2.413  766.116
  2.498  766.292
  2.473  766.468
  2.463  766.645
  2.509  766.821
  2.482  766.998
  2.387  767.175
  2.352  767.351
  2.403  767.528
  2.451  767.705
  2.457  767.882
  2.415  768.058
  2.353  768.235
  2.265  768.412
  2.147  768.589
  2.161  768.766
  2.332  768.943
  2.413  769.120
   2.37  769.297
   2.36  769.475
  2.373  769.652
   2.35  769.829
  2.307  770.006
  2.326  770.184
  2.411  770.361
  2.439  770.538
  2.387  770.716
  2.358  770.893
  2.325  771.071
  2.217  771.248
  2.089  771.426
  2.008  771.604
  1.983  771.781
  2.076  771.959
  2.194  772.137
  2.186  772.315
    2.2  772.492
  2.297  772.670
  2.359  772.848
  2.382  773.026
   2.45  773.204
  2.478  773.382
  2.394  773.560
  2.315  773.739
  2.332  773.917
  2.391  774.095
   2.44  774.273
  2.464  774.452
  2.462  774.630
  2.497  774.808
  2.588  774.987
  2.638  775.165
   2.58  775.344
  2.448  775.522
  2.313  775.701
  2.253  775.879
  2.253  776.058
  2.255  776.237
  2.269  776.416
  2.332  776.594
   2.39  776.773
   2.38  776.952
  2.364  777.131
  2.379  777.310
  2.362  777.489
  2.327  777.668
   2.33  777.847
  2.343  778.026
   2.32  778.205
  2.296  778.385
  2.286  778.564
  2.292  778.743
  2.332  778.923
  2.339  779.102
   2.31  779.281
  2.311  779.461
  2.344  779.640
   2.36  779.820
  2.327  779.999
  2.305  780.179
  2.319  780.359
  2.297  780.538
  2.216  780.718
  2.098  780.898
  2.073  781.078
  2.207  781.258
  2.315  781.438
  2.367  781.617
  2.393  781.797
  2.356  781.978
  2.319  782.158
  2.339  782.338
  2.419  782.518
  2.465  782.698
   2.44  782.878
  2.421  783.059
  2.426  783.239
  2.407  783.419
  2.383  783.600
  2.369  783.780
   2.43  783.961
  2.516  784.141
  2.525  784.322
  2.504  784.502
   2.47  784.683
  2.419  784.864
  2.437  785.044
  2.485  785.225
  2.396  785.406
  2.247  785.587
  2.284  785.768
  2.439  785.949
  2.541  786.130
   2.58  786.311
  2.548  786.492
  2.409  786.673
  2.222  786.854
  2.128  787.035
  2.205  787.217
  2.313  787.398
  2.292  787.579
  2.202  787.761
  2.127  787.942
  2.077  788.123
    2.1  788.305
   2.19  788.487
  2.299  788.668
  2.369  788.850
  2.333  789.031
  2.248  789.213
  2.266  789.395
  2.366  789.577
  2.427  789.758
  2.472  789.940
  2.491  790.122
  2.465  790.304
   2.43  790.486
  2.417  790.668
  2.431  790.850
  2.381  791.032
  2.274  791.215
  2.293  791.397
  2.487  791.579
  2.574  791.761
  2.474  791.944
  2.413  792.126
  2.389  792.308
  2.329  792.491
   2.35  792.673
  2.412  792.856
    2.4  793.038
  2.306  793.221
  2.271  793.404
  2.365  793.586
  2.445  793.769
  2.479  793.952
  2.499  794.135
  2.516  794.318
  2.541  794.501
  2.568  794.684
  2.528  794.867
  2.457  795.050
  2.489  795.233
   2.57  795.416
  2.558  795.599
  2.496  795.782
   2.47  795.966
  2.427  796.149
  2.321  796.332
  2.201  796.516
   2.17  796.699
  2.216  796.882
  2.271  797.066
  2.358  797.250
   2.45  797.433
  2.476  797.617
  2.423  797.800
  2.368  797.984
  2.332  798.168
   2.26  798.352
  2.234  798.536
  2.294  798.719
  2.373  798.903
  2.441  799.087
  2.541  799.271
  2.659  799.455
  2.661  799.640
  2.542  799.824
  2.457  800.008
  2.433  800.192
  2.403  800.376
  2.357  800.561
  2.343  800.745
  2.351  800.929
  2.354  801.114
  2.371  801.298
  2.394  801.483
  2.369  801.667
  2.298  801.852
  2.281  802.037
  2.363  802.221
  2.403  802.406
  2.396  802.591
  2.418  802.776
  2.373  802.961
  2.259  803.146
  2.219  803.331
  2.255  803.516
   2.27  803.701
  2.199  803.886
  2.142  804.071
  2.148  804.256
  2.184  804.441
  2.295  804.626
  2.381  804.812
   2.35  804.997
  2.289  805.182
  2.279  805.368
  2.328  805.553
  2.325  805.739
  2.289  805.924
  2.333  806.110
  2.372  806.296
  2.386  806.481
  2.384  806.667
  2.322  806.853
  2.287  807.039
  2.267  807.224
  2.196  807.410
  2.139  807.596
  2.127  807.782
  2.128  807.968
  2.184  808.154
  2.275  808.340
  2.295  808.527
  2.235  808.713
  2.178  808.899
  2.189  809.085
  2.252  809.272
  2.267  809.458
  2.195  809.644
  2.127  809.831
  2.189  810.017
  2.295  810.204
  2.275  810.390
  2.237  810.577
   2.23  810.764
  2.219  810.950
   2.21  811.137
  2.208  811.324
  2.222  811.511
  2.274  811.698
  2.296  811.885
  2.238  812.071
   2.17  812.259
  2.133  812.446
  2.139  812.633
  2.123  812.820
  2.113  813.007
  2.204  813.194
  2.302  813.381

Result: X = 1.07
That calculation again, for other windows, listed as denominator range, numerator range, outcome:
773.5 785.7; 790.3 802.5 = 1.06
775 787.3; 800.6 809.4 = 1.03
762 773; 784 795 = 1.05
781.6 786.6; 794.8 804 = 1.02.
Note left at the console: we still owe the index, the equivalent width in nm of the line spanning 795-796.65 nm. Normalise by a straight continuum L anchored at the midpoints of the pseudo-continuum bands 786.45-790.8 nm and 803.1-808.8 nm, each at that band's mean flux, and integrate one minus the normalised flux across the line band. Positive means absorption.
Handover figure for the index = -0.11 nm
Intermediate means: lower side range 2.31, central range 2.44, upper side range 2.26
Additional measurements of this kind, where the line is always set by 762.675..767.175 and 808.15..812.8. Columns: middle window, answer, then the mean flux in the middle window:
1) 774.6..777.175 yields 0.01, 2.4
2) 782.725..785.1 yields -0.08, 2.44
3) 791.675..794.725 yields -0.15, 2.43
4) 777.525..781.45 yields 0.17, 2.29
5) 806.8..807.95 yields 0.01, 2.21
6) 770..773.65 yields 0.23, 2.28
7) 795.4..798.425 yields -0.10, 2.37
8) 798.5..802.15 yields -0.21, 2.41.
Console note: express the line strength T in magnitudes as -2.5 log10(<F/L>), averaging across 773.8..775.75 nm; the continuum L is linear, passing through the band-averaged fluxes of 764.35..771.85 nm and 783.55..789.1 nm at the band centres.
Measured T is -0.052 mag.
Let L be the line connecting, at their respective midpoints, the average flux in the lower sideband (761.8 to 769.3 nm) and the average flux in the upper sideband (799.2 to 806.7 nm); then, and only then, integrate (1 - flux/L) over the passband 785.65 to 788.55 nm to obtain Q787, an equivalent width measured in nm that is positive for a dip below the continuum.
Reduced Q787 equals 0.13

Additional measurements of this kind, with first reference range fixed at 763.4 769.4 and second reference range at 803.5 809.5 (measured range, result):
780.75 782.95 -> 0.05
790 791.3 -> -0.05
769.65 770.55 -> 0.02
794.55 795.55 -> -0.09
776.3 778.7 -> 0.05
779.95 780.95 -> 0.05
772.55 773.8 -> 0.01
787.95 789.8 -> 0.06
